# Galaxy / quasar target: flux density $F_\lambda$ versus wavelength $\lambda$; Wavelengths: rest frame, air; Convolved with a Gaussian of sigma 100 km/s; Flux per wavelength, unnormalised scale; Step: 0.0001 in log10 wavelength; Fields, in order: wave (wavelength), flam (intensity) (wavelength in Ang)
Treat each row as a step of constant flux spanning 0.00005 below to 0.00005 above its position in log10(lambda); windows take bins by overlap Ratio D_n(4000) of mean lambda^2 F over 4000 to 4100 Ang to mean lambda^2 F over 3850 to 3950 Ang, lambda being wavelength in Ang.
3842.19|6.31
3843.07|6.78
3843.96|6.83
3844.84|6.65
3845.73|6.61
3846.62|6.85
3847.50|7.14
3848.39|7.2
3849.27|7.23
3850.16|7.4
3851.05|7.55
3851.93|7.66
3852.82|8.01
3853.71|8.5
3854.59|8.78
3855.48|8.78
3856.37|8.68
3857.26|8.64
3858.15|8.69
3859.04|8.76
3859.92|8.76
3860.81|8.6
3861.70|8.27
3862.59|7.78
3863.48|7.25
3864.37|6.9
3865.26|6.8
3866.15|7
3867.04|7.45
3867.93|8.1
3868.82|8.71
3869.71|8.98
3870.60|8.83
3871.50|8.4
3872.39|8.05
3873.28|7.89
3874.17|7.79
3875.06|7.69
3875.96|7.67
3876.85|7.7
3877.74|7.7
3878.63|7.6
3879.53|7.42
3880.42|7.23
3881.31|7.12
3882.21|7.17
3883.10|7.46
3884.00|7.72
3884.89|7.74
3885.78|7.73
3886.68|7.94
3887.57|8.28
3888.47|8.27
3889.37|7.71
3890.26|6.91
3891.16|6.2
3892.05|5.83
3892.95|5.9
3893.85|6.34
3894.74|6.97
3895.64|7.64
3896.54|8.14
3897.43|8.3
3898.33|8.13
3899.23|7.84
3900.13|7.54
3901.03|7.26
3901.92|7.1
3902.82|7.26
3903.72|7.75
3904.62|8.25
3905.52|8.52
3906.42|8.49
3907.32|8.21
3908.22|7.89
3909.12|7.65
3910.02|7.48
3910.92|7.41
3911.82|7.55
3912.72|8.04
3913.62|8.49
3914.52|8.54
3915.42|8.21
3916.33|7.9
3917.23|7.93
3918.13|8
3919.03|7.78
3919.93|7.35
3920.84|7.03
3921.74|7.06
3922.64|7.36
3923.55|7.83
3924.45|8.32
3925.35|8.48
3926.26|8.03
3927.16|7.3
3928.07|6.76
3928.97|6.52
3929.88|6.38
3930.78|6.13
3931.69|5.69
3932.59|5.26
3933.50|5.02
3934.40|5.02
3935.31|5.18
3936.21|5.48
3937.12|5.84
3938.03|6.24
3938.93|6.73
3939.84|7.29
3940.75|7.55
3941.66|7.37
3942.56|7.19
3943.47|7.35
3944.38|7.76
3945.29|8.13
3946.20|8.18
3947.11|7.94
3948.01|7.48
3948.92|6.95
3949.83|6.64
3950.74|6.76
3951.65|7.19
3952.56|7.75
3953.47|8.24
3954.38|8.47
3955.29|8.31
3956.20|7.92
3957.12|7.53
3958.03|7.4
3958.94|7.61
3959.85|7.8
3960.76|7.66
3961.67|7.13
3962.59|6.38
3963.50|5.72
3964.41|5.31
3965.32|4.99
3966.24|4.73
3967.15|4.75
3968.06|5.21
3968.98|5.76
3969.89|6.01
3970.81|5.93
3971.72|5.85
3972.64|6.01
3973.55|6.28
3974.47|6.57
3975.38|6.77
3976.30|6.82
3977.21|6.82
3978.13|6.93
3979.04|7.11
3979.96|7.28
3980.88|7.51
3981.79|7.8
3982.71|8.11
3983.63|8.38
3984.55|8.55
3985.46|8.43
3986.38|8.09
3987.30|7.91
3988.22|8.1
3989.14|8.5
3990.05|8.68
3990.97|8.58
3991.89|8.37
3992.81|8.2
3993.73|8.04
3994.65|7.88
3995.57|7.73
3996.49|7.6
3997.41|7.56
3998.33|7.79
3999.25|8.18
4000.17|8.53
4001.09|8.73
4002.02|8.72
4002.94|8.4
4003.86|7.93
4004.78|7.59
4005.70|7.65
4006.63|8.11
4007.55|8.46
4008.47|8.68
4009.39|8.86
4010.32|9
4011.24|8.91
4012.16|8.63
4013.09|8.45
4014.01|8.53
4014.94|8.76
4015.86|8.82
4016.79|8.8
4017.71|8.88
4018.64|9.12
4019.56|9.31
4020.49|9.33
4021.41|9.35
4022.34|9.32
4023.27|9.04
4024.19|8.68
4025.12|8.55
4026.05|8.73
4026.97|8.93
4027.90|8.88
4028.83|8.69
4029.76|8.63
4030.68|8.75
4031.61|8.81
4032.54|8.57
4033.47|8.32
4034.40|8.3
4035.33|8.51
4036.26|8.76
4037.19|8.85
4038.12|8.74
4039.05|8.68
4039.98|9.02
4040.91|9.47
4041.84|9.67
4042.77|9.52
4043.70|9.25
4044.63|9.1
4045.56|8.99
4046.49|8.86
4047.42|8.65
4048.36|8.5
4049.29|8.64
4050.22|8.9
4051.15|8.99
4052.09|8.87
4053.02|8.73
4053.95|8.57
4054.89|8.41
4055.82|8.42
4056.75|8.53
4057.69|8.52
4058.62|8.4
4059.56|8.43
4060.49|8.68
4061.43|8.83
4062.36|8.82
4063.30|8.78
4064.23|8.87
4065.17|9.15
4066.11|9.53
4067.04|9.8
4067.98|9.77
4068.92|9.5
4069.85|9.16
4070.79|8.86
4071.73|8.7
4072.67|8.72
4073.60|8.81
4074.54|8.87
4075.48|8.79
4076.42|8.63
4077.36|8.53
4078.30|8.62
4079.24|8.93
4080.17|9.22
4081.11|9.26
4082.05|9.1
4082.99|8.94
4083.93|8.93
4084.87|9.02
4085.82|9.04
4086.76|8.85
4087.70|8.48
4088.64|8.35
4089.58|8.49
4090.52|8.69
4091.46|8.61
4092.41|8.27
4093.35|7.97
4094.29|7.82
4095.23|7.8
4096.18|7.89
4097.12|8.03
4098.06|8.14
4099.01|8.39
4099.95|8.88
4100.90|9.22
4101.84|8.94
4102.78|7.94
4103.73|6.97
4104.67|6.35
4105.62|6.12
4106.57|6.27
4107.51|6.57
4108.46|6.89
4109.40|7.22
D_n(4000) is 1.3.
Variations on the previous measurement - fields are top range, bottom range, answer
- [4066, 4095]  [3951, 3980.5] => 1.40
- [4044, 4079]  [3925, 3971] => 1.39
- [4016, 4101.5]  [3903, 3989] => 1.30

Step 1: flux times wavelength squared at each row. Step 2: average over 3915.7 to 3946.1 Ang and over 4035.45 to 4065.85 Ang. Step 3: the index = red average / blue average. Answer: 1.35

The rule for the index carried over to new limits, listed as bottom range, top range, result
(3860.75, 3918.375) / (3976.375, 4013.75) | 1.11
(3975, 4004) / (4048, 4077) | 1.15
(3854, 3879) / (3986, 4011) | 1.09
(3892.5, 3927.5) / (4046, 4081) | 1.24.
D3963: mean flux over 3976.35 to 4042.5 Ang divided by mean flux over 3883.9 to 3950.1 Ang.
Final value 1.2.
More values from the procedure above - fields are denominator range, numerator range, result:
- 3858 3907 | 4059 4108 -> 1.11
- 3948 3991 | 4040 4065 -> 1.25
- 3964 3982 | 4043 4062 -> 1.41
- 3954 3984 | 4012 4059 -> 1.31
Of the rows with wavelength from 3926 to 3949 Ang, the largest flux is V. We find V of 8.18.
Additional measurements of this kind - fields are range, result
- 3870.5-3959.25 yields 8.83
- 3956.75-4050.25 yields 9.67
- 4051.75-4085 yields 9.8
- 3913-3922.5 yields 8.54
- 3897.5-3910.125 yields 8.52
